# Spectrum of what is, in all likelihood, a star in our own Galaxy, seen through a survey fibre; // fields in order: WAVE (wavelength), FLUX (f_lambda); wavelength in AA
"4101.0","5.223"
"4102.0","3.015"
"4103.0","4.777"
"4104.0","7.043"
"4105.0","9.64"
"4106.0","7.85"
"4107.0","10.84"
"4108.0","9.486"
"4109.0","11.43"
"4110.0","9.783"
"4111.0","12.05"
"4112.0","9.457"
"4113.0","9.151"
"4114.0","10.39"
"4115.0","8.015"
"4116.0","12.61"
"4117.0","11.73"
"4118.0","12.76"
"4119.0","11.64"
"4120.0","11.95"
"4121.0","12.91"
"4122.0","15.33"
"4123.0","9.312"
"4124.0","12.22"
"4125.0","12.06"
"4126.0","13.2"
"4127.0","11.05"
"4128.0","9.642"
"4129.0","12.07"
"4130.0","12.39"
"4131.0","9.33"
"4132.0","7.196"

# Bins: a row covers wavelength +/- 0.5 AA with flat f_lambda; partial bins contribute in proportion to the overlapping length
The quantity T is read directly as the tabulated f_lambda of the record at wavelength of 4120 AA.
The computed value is 11.95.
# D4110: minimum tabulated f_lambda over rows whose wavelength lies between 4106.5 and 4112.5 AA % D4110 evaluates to 9.457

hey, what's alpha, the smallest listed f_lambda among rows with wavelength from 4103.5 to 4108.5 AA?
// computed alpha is 7.043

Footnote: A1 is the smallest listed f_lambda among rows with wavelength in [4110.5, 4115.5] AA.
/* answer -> 8.015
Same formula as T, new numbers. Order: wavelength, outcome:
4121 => 12.91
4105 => 9.64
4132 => 7.196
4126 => 13.2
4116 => 12.61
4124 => 12.22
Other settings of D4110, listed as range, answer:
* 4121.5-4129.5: 9.312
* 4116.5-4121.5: 11.64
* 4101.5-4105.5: 3.015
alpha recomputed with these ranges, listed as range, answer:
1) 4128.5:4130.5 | 12.07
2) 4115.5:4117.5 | 11.73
